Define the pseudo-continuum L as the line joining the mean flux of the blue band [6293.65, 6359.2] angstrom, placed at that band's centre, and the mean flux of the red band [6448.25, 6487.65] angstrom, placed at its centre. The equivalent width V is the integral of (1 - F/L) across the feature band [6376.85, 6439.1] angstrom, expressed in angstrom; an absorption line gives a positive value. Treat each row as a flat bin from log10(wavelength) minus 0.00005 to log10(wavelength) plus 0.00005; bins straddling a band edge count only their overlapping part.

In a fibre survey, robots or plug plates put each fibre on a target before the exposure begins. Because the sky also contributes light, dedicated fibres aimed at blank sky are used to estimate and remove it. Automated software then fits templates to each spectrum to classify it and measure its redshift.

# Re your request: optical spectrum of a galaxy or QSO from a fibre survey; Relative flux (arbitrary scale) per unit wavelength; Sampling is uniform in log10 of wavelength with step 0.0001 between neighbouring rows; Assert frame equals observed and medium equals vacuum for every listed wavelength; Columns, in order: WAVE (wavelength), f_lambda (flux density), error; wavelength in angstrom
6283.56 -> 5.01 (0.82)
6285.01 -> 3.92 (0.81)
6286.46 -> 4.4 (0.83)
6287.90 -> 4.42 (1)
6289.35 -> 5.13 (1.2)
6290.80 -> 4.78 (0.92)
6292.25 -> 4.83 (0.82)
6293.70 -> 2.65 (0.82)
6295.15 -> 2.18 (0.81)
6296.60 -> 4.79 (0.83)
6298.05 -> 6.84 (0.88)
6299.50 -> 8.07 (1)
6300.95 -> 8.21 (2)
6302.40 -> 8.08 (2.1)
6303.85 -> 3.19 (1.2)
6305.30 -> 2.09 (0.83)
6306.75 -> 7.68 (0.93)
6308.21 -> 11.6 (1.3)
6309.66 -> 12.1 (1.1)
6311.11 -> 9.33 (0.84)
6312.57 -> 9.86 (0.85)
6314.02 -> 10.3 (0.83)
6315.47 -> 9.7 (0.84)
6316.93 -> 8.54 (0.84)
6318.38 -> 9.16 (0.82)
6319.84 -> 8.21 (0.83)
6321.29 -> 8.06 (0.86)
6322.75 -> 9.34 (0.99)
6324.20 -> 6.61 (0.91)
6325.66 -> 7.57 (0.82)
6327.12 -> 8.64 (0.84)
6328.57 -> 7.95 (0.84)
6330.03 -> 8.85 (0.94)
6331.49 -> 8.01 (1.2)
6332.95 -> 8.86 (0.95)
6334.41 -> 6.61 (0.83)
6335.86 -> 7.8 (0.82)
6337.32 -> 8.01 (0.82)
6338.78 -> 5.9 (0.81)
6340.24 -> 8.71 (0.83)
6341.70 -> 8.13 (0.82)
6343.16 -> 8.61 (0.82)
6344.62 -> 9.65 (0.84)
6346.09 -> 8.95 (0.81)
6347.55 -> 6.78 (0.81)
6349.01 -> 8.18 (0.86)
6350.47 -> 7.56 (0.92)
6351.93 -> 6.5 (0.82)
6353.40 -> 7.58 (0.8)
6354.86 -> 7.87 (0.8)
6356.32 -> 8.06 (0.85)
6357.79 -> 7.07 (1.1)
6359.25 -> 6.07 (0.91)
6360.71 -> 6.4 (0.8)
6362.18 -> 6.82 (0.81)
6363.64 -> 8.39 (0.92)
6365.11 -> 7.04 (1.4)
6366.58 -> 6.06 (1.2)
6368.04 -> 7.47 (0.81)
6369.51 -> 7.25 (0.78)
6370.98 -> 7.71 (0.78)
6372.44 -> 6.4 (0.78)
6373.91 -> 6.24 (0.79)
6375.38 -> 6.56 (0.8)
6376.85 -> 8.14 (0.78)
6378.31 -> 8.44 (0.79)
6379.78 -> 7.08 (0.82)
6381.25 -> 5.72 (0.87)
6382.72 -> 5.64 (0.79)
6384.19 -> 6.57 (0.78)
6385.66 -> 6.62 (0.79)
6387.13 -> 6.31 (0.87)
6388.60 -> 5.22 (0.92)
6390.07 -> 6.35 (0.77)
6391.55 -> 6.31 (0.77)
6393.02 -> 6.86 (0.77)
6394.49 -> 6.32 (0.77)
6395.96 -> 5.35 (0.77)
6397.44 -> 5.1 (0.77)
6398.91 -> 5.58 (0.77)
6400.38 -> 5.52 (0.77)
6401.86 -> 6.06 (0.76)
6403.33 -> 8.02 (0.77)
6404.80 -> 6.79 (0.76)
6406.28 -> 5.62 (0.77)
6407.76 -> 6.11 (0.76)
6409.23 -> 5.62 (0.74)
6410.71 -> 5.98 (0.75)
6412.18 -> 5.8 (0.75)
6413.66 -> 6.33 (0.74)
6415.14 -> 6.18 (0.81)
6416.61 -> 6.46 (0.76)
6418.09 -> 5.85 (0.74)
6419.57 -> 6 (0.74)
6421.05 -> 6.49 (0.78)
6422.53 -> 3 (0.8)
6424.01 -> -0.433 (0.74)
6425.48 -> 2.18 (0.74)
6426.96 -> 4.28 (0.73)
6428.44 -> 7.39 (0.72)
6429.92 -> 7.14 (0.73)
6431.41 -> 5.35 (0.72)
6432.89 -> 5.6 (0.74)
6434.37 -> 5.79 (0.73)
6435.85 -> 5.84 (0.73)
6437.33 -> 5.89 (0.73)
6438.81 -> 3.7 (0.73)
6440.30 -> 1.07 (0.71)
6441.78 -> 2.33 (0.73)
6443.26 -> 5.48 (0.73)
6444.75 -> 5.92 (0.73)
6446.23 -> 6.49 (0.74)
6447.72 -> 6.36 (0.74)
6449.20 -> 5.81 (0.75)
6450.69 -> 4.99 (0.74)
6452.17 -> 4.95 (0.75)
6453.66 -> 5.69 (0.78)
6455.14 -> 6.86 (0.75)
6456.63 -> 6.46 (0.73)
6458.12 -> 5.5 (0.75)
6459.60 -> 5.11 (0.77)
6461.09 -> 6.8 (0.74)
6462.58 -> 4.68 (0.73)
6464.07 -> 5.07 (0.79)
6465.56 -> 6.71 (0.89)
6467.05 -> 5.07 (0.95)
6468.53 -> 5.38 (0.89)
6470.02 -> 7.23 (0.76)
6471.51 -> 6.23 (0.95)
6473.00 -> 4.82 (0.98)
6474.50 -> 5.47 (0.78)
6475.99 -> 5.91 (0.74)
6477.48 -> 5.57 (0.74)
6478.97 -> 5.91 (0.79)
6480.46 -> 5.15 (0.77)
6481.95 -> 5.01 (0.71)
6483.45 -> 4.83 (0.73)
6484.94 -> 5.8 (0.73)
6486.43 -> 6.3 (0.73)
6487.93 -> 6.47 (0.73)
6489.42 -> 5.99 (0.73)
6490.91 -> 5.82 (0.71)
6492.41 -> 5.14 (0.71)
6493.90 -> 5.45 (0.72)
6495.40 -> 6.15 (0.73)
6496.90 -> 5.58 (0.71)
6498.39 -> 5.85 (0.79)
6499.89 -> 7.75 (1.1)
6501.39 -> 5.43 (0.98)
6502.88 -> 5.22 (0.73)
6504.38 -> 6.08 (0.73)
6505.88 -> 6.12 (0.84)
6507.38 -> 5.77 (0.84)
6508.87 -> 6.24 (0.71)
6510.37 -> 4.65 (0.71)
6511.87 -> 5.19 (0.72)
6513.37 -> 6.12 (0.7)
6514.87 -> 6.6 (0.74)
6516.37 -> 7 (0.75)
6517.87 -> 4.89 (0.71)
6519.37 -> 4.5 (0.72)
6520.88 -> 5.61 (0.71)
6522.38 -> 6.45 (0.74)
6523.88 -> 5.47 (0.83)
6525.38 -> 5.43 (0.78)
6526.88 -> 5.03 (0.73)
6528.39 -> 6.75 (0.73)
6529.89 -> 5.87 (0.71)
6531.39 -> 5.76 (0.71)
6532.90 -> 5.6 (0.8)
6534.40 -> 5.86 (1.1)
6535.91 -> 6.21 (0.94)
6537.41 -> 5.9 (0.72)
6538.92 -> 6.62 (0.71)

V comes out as 7.4 angstrom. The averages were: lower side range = 7.78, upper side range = 5.68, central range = 5.8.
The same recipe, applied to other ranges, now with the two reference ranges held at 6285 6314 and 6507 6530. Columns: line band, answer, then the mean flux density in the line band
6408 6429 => 3.3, 5.09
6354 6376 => -3.1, 7.03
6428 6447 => 2.4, 5.19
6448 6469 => 0.8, 5.67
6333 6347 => -4.1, 8.06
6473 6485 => 0.9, 5.39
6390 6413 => -0.1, 6.08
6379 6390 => -0.1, 6.19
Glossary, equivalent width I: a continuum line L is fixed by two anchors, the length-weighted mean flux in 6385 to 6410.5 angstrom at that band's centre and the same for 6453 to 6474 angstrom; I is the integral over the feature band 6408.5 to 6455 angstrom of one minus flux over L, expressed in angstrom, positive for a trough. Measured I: 6.2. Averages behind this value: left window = 6.1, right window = 5.82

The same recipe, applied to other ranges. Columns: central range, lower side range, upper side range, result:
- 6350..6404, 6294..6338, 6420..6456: -2.7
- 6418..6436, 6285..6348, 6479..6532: 4.3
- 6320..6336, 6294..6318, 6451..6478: -1.5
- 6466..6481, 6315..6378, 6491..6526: 1.2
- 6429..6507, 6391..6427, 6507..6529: 0.2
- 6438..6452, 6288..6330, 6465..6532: 3.4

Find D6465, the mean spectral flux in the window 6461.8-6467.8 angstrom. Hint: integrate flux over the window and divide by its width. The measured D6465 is 5.39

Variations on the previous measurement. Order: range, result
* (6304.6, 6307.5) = 4.94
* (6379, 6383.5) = 6.17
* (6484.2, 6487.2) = 6.05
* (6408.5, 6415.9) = 5.99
